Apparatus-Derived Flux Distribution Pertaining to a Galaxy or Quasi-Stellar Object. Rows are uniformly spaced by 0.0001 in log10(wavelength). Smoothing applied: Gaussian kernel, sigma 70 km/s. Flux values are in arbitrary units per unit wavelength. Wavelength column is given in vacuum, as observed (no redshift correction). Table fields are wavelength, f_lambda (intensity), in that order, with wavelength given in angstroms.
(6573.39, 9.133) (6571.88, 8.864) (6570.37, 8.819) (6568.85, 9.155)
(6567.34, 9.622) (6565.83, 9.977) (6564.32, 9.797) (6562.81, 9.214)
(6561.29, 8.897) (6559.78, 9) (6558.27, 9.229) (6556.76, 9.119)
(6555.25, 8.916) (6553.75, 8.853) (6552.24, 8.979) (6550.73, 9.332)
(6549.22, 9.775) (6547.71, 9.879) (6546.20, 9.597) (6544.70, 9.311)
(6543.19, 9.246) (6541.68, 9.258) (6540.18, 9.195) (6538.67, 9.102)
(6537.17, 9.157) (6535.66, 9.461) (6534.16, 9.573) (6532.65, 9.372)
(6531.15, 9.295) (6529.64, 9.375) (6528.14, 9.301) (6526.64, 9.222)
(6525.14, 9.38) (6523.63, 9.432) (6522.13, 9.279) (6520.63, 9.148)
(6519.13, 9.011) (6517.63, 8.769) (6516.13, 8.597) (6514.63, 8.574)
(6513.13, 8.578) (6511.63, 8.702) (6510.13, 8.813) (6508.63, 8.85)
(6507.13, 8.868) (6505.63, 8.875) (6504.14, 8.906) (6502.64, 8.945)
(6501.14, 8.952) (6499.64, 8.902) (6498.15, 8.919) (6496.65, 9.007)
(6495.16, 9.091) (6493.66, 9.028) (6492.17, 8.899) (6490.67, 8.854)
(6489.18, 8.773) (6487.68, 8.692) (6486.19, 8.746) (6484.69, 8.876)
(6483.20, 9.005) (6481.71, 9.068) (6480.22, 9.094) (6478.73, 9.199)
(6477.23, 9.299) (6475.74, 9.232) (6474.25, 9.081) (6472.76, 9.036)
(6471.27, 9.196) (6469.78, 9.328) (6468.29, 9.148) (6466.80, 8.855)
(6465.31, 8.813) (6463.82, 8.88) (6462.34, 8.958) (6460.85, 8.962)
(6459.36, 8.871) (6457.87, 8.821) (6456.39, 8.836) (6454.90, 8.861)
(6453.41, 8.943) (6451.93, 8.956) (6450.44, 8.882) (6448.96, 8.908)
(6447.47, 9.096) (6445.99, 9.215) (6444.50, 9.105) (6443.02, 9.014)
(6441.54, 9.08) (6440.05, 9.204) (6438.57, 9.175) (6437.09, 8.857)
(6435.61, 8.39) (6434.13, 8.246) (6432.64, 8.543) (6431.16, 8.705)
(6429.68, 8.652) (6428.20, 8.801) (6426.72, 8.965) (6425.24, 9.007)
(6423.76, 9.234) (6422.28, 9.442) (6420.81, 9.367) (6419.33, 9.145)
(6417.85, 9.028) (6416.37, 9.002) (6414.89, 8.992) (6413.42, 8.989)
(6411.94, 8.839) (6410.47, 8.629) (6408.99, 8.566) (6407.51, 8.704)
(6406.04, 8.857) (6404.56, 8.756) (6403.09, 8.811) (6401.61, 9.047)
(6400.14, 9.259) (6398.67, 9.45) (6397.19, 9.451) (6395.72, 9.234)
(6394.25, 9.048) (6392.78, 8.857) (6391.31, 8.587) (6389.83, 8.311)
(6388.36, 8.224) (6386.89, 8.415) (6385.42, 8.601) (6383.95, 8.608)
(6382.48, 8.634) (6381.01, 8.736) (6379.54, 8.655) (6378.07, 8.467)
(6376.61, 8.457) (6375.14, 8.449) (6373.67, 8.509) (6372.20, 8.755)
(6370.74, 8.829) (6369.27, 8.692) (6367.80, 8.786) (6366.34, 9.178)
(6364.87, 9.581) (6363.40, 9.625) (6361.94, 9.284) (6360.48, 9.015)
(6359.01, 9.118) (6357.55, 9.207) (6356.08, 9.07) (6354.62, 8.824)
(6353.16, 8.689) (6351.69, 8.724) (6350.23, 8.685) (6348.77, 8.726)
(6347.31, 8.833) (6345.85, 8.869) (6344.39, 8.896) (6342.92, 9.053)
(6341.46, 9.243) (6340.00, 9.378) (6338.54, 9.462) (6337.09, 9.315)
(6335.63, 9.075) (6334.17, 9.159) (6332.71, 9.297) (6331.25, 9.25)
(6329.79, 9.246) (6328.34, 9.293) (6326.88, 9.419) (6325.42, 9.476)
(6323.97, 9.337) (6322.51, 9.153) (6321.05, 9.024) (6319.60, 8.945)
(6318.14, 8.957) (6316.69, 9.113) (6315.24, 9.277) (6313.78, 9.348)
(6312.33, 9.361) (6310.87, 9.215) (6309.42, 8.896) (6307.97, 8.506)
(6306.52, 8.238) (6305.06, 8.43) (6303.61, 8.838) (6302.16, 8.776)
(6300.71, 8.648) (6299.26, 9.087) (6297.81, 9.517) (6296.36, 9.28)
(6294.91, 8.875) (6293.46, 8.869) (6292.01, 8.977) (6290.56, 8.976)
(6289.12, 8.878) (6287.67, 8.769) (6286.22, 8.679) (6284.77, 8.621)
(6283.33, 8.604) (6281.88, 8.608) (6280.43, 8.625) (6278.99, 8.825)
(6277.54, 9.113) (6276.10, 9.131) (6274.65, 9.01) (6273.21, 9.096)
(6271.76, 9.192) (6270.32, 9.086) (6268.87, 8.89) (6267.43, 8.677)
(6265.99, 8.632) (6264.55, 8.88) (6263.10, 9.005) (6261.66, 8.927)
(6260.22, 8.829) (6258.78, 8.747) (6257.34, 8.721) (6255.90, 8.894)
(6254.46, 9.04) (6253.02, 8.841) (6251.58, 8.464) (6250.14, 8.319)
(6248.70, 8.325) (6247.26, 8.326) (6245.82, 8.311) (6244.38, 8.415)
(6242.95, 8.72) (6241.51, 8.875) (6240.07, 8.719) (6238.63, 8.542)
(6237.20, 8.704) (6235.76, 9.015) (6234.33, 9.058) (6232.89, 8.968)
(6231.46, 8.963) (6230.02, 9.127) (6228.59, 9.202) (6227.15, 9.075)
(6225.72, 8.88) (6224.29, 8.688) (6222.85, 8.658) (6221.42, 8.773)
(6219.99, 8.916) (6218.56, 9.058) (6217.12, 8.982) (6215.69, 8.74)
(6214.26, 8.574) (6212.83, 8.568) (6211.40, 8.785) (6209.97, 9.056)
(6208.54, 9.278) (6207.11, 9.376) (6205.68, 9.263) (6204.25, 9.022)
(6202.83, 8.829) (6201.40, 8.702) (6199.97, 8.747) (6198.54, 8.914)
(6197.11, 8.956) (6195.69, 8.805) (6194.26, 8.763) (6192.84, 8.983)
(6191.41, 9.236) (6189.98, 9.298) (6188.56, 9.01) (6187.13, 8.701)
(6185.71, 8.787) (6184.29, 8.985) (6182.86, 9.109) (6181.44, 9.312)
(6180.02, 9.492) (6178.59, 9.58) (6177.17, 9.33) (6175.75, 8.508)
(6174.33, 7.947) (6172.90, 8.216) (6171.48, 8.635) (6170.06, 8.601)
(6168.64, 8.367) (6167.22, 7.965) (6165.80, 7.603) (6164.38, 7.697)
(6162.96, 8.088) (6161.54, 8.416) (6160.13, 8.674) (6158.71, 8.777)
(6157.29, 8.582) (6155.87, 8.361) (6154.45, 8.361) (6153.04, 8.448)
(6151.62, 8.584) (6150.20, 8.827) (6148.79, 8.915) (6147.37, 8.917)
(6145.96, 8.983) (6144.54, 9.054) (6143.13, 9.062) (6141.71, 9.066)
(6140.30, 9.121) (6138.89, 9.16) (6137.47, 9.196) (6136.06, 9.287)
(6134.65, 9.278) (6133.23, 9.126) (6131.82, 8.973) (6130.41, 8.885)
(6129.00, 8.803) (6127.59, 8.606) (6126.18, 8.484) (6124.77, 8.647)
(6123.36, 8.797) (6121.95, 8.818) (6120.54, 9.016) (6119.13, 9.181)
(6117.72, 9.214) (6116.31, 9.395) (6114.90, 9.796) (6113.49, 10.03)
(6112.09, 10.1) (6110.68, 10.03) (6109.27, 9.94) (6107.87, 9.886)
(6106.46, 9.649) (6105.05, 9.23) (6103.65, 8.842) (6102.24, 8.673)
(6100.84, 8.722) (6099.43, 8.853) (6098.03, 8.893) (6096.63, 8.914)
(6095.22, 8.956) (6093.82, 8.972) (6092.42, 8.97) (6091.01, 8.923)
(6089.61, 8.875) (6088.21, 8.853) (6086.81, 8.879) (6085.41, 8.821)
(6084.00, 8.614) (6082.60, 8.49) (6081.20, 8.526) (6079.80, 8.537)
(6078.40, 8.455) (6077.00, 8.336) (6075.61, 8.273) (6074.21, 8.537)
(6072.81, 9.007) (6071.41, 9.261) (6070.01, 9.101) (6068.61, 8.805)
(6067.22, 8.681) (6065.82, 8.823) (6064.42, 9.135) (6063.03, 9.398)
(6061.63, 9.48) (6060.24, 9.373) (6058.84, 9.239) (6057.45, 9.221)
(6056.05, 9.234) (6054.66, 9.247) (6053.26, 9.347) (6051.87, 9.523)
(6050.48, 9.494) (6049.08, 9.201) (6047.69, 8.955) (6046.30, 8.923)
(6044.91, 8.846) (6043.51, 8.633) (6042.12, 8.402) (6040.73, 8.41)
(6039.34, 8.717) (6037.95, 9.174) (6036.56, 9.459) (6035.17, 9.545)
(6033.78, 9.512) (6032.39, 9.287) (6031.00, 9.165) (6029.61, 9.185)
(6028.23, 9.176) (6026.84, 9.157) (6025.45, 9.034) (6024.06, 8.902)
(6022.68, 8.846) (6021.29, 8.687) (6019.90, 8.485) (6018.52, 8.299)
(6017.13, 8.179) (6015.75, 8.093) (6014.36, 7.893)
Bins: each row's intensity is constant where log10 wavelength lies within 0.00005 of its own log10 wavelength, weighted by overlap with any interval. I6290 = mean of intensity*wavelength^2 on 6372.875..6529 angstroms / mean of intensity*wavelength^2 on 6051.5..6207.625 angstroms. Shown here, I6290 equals 1.1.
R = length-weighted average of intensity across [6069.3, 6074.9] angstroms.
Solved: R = 8.96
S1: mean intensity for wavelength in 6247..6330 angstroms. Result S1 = 8.91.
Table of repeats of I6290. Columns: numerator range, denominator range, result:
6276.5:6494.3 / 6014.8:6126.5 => 1.10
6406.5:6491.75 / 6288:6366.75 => 1.03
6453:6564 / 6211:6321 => 1.11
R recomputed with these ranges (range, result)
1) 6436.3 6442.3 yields 9.08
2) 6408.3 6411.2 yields 8.59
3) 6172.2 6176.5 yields 8.23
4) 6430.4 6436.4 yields 8.47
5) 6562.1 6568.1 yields 9.67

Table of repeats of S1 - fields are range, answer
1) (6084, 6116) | 9.21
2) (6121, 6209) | 8.81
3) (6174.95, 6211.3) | 9.04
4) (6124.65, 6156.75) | 8.88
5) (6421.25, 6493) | 8.96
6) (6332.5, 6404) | 8.92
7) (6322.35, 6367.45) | 9.14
